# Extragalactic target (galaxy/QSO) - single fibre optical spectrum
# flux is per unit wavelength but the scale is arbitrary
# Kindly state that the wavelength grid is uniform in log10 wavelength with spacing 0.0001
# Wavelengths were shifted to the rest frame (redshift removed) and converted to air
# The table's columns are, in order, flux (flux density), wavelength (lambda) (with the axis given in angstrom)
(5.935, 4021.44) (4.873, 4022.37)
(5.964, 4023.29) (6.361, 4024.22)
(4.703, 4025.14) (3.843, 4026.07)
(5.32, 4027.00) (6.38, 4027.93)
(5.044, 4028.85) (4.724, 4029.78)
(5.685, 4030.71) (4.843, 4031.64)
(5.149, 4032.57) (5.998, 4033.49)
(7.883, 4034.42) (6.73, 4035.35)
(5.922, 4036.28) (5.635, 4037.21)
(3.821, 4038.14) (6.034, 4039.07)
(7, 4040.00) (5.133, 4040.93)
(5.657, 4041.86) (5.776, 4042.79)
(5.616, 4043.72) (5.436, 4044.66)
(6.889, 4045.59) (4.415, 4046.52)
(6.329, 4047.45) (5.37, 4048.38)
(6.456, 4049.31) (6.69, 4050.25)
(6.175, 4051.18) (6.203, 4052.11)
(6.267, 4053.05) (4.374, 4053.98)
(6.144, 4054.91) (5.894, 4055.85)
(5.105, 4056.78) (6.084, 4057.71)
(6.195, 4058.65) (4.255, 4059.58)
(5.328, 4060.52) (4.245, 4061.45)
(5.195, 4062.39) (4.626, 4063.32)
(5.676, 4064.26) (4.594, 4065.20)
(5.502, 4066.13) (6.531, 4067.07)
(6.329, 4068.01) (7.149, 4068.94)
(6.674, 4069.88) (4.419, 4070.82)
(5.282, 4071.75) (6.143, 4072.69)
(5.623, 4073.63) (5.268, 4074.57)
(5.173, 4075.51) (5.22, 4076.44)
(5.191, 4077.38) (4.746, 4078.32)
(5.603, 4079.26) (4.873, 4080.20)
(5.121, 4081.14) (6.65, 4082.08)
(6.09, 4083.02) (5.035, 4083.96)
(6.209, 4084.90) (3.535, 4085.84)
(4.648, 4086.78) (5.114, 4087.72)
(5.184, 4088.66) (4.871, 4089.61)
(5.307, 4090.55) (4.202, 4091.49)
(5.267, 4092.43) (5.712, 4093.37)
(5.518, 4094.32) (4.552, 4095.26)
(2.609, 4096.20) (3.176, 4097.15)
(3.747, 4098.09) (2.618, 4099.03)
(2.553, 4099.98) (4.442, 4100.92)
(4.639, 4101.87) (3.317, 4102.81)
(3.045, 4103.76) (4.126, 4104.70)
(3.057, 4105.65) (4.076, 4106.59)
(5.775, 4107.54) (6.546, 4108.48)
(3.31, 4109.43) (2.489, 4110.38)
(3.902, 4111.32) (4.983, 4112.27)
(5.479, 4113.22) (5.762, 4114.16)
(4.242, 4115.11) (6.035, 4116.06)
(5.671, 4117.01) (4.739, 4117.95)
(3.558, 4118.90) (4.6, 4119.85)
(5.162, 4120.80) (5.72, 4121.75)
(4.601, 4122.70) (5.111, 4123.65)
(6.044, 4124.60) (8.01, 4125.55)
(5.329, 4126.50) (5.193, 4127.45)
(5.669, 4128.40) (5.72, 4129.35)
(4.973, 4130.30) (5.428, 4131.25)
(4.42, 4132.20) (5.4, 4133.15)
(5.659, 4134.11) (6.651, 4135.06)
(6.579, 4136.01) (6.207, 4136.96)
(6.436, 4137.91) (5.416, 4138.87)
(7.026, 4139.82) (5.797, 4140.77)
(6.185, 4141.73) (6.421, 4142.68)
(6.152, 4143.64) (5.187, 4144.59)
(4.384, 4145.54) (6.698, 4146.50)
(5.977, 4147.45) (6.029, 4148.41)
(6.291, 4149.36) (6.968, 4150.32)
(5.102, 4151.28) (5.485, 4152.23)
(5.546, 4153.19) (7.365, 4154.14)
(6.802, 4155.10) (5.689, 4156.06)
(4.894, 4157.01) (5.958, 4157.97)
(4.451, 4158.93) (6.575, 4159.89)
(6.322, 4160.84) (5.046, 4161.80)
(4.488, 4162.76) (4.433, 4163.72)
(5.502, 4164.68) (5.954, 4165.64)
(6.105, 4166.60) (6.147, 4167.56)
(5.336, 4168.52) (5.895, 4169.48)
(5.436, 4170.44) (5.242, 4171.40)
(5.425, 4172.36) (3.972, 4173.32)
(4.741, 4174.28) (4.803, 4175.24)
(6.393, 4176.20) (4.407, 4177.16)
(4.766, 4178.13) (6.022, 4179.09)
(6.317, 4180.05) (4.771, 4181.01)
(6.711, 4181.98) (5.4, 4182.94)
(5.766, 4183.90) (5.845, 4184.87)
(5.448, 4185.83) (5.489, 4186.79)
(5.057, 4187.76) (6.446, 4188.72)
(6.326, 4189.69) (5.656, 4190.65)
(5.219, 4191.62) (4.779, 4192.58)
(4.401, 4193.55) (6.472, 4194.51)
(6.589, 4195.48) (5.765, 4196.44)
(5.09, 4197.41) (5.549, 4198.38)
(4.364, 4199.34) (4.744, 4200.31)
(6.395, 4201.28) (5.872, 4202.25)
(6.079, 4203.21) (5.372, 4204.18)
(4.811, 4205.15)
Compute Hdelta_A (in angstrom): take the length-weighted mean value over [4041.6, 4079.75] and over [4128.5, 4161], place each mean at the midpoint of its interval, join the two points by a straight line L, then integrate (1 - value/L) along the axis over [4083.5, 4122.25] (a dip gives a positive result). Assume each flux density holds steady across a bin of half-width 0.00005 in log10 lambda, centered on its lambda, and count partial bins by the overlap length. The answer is 8.39 angstrom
